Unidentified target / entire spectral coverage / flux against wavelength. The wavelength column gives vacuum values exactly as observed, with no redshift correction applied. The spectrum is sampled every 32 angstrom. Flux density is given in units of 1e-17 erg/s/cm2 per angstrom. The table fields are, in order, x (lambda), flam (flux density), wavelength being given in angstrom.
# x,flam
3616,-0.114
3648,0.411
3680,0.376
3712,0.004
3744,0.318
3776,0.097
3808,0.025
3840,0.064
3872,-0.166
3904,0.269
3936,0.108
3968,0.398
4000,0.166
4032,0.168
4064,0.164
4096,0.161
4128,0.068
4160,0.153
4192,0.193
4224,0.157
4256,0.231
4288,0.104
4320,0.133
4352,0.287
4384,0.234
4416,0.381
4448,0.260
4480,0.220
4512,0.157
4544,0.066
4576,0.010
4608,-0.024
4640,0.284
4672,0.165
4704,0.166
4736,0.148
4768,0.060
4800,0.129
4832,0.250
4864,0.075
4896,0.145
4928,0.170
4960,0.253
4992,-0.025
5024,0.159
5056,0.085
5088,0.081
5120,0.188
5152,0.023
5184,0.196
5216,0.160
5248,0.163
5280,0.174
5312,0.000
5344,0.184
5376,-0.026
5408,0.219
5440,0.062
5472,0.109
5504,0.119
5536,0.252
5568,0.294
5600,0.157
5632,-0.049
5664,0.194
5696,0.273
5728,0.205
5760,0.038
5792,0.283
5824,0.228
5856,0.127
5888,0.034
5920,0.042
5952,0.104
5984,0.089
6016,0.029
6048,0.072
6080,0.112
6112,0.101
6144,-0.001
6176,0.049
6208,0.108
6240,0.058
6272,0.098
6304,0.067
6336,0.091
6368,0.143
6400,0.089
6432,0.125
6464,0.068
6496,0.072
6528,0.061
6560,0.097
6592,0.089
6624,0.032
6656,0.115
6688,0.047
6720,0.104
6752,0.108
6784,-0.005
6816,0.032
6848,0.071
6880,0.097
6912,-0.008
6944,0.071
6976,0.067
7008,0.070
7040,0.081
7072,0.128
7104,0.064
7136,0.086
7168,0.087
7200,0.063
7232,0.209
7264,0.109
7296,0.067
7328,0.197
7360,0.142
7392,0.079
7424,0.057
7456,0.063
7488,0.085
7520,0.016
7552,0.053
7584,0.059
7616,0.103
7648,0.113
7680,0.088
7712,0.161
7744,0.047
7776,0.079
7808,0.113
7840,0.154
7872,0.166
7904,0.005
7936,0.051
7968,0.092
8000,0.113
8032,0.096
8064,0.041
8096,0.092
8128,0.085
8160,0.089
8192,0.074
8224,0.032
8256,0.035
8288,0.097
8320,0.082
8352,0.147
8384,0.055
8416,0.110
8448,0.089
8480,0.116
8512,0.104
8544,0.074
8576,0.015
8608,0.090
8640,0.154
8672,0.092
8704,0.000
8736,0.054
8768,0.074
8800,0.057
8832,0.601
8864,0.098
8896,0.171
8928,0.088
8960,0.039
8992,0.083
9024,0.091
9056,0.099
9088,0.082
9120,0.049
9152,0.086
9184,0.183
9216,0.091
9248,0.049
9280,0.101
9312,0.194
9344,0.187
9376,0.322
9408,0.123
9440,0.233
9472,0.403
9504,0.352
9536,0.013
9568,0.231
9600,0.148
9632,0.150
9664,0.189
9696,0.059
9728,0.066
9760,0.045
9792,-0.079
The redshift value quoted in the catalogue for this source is 1.37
